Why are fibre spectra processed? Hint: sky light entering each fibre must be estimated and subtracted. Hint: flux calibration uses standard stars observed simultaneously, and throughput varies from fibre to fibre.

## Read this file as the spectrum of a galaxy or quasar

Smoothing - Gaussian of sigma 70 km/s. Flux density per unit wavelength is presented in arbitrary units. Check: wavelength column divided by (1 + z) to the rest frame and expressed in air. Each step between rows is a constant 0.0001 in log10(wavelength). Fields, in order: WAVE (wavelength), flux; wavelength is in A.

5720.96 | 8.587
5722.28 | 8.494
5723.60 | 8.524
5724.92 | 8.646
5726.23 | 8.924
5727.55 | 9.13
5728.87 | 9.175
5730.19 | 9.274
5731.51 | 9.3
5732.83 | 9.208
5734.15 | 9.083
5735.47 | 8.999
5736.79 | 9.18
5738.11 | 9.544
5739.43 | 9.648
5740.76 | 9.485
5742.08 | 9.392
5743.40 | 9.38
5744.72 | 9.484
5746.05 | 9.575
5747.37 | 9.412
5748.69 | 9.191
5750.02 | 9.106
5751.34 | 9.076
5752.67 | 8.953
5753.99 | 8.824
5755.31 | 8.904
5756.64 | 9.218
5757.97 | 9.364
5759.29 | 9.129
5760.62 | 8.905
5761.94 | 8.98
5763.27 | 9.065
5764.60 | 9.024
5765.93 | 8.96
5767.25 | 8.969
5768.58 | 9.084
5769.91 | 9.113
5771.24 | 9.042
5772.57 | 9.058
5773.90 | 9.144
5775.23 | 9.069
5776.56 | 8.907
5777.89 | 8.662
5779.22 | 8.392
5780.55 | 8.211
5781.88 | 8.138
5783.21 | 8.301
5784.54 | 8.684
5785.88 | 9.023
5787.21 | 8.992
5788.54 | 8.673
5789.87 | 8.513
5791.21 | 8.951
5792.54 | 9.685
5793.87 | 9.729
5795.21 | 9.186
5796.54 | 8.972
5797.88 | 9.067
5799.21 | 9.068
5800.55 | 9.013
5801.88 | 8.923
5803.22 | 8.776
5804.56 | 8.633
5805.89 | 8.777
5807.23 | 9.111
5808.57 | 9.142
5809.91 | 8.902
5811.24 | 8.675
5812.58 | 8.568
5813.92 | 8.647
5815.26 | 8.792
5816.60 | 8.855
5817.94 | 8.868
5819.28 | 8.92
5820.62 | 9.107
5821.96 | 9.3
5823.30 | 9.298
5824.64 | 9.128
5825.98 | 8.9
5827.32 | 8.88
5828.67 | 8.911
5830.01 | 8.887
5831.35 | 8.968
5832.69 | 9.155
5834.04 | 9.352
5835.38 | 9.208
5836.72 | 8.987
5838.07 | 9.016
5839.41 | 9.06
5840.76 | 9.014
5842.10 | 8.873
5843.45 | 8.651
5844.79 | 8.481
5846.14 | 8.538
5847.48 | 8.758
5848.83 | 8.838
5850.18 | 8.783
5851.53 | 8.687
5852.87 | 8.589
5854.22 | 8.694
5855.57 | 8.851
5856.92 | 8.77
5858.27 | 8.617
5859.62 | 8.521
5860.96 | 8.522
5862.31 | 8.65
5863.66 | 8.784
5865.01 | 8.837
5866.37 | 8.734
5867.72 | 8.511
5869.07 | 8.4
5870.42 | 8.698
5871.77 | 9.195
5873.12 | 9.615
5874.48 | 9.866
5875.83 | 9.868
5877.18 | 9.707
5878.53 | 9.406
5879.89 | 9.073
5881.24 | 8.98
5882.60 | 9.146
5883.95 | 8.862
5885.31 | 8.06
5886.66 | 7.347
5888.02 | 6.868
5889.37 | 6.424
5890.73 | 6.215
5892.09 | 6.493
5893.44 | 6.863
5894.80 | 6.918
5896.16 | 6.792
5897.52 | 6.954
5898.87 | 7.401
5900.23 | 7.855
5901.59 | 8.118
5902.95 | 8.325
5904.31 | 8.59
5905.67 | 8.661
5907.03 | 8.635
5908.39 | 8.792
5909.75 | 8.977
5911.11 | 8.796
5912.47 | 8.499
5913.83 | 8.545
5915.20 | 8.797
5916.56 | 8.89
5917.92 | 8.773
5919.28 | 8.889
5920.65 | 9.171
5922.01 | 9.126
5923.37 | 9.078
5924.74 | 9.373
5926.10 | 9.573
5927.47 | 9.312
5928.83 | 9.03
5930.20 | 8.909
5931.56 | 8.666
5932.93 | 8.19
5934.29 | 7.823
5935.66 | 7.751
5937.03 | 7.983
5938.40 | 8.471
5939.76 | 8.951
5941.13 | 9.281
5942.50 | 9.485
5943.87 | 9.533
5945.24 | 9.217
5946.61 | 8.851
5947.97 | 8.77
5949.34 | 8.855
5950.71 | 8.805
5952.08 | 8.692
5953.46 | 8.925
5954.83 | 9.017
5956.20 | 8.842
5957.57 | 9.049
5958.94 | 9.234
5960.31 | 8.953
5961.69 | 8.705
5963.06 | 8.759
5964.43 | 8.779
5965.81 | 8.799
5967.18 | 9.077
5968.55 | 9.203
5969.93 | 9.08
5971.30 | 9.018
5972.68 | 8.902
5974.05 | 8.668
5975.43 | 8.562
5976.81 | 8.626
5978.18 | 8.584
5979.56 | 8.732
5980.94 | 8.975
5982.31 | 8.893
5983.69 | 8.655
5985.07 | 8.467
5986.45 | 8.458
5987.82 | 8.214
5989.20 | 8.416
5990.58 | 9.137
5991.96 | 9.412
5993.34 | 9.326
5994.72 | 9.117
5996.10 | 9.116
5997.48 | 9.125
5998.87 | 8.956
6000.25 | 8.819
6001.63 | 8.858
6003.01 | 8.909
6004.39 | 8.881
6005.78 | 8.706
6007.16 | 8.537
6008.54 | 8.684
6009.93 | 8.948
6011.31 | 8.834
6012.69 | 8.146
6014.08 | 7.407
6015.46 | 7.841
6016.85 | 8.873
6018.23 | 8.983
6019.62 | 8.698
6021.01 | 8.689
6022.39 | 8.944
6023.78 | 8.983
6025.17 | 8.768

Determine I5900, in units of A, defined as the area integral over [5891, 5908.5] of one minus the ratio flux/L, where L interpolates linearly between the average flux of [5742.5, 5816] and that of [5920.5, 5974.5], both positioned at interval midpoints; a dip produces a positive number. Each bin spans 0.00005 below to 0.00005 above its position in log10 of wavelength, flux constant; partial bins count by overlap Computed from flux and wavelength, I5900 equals 2.5 A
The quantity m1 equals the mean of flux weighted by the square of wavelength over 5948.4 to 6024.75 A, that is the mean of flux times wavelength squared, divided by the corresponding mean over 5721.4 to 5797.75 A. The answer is 1.05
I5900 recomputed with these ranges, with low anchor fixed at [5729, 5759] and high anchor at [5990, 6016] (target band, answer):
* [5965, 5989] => 0.2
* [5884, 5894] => 2.2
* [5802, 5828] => 0.6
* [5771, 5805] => 1.1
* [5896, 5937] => 1.7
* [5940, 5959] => -0.3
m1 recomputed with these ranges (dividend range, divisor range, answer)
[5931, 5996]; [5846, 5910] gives 1.08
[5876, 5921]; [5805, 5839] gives 0.94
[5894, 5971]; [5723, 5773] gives 1.01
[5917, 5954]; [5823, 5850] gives 1.03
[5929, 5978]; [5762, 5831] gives 1.04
